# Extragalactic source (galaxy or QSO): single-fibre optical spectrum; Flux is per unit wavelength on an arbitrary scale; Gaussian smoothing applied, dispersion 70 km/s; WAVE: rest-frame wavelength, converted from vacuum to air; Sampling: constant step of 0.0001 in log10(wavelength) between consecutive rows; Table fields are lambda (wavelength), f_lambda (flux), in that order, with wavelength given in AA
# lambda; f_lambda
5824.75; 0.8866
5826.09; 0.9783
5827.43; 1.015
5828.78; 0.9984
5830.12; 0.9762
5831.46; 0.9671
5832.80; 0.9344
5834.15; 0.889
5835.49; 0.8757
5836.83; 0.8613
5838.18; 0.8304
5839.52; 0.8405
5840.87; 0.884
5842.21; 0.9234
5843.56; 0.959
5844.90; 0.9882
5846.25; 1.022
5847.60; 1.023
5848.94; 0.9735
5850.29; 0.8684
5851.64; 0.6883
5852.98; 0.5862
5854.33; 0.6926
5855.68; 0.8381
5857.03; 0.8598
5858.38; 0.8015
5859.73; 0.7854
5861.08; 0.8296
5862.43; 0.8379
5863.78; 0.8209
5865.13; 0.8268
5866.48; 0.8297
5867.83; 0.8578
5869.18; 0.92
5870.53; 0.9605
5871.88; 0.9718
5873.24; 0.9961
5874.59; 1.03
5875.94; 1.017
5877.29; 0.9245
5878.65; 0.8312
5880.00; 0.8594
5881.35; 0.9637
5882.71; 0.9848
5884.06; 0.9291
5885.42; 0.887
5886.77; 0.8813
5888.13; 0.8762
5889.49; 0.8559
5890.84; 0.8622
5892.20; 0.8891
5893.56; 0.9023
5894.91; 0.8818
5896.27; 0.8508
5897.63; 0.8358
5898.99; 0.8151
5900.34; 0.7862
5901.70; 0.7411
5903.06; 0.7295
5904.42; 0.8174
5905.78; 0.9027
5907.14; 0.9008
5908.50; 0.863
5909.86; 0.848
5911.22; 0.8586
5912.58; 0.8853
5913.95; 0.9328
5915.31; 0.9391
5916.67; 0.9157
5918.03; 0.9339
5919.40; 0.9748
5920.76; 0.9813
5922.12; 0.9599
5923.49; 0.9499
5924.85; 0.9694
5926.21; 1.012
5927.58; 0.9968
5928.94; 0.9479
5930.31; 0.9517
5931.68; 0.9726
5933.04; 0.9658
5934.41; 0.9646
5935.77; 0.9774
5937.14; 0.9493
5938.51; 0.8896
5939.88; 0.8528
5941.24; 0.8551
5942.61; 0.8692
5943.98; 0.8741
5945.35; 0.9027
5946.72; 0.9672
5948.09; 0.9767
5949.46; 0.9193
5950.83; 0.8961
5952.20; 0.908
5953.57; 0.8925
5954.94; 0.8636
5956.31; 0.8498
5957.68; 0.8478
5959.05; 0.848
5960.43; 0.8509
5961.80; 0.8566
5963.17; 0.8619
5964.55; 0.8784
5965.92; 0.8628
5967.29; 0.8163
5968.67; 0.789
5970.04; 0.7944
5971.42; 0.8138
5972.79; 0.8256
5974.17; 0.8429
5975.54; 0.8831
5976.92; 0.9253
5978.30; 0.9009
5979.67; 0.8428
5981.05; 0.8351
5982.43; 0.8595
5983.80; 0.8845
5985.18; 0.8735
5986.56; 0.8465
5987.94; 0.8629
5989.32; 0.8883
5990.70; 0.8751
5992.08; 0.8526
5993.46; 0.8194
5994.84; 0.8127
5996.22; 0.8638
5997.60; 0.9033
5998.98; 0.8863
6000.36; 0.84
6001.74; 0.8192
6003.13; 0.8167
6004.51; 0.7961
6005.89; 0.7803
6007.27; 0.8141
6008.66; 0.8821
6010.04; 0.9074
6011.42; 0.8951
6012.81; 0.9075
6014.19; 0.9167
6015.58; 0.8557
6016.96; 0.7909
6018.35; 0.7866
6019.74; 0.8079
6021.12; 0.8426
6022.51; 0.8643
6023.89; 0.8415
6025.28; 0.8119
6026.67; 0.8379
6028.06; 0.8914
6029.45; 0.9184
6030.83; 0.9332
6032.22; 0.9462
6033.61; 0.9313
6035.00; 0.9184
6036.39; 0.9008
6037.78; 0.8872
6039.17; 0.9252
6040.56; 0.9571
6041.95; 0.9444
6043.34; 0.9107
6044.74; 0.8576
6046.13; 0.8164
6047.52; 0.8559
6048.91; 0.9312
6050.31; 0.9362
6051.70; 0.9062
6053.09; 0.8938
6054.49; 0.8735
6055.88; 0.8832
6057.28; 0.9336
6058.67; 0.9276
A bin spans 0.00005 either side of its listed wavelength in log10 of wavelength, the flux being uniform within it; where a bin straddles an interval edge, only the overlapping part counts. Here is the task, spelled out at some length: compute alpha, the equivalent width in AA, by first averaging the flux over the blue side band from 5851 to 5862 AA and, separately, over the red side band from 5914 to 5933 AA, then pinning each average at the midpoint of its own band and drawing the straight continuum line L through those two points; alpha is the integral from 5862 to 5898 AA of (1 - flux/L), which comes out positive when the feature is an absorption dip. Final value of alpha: -3.0 AA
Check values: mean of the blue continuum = 0.762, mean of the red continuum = 0.961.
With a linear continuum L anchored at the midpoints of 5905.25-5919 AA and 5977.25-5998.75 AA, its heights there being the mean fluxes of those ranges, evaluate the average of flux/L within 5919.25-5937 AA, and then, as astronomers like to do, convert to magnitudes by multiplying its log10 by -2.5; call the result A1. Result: -0.09 mag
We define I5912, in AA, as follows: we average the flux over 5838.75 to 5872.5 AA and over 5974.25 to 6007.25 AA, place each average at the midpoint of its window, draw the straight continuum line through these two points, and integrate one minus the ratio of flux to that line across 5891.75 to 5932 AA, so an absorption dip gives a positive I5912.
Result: -1.8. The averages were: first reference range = 0.863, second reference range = 0.854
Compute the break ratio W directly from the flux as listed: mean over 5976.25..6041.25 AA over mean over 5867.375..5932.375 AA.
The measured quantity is 0.96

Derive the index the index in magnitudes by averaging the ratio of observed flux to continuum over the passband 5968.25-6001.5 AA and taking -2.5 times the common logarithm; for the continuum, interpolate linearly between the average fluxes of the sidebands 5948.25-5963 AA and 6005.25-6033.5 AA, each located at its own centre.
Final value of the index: 0.019 mag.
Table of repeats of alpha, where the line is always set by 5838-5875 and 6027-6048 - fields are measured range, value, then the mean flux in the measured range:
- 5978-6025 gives 2.49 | 0.851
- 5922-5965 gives -1.26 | 0.914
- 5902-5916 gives 0.28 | 0.864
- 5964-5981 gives 0.89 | 0.847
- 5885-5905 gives 0.89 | 0.84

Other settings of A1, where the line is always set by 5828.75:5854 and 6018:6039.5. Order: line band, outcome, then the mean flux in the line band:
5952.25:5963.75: 0.03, 0.862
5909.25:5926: -0.05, 0.932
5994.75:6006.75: 0.06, 0.837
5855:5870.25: 0.07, 0.84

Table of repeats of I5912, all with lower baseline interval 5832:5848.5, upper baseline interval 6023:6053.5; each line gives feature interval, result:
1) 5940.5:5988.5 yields 2.04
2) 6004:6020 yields 0.96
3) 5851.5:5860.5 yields 1.61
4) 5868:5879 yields -0.47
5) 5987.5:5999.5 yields 0.54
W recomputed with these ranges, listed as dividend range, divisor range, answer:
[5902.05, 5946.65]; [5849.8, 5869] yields 1.15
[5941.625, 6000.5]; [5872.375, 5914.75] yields 0.98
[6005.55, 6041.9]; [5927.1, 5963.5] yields 0.97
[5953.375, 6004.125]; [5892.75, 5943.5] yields 0.95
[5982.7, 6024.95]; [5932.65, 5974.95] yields 0.97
